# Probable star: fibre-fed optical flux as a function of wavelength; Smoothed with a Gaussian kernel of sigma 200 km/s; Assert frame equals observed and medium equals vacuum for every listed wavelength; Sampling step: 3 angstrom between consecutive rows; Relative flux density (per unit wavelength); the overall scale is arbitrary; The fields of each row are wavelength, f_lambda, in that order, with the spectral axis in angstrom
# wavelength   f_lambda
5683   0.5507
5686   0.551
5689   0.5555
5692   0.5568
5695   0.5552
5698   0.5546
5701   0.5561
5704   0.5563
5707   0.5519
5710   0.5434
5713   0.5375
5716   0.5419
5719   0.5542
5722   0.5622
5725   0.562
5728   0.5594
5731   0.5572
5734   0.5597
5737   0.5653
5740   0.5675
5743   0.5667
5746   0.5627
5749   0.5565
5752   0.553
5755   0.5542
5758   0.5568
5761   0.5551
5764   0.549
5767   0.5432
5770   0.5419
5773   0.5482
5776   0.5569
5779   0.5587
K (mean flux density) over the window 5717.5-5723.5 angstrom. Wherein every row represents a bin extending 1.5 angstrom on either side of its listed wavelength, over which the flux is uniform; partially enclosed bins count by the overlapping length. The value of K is 0.558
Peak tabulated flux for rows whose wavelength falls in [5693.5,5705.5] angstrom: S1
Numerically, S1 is 0.5563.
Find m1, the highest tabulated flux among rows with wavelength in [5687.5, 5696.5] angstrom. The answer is 0.5568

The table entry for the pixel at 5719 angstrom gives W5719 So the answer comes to 0.5542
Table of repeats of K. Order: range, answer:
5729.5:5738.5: 0.561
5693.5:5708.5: 0.555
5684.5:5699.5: 0.555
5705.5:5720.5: 0.546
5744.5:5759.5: 0.557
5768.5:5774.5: 0.545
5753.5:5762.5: 0.555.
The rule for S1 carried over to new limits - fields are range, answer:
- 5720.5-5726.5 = 0.5622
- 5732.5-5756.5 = 0.5675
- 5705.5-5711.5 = 0.5519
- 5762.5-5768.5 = 0.549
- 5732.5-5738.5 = 0.5653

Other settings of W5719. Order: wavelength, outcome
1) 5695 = 0.5552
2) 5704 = 0.5563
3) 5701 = 0.5561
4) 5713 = 0.5375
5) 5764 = 0.549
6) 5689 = 0.5555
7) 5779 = 0.5587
